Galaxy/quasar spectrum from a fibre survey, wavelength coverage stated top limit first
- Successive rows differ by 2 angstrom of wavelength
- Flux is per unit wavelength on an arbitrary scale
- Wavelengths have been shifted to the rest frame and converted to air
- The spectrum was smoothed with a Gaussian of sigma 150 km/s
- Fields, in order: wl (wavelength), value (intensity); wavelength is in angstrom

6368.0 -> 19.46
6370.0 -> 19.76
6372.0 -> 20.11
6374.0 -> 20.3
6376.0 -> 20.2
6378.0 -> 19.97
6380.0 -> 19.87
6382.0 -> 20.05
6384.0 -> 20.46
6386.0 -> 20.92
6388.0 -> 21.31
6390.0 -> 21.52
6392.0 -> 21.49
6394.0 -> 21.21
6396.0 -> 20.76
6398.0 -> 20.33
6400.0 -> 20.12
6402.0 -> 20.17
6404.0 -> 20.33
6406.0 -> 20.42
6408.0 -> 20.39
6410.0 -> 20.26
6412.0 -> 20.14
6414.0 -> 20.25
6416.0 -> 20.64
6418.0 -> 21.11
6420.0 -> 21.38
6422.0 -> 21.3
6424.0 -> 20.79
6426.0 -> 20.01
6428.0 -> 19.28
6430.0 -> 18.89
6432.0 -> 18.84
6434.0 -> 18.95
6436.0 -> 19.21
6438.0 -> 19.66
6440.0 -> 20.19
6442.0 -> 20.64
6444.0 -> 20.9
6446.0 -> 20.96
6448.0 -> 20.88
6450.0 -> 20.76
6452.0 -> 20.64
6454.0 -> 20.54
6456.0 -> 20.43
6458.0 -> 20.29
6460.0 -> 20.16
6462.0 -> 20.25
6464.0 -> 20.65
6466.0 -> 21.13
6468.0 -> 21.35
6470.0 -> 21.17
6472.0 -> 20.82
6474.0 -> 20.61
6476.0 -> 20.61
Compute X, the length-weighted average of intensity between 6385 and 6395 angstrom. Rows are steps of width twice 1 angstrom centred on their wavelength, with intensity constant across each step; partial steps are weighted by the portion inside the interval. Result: 21.3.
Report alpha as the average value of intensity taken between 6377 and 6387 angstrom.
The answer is 20.3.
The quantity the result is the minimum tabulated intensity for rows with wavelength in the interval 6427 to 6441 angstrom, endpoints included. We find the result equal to 18.84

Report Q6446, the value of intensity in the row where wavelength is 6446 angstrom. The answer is 20.96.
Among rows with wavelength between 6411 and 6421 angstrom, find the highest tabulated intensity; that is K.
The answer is 21.38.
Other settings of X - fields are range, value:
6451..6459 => 20.5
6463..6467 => 20.9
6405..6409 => 20.4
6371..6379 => 20.1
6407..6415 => 20.3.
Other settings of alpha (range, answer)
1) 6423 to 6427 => 20.4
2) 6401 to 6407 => 20.3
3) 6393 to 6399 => 20.8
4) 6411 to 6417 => 20.3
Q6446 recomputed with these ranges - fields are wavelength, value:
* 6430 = 18.89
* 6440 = 20.19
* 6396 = 20.76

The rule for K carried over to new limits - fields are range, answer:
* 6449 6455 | 20.76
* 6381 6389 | 21.31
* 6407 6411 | 20.39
